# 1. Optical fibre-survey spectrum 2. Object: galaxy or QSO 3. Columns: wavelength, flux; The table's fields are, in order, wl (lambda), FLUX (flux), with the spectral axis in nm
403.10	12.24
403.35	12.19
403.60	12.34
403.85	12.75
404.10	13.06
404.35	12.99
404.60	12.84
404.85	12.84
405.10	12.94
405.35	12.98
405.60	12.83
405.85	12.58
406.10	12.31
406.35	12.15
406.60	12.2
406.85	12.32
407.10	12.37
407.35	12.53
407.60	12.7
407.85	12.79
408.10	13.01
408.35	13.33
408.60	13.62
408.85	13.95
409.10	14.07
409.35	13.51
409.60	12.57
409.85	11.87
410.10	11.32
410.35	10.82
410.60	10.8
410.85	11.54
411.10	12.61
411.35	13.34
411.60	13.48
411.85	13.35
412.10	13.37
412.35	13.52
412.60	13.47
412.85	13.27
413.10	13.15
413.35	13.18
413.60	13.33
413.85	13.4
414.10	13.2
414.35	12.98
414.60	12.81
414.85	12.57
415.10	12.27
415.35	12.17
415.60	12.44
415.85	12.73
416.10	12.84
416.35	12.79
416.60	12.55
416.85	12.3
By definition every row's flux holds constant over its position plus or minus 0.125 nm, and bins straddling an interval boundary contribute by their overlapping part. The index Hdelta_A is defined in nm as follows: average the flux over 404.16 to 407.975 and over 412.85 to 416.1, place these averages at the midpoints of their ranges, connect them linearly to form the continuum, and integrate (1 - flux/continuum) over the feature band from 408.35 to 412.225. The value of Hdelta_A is 0.014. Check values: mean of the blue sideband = 12.6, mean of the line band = 12.7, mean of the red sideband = 12.9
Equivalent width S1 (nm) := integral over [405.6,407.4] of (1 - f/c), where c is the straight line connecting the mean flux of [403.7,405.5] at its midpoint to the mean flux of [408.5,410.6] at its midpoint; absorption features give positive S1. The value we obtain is 0.06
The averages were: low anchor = 12.9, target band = 12.4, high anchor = 12.6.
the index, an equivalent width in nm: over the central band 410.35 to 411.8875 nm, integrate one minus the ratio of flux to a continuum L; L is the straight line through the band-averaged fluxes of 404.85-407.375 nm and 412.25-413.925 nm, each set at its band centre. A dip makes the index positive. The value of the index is 0.091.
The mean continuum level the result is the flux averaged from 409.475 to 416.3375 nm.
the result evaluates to 12.7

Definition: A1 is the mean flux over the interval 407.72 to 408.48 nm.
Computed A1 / 13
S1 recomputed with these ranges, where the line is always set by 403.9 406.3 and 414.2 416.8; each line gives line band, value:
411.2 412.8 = -0.09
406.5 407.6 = 0.03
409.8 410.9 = 0.13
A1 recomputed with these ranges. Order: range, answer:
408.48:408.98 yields 13.8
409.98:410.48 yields 11.1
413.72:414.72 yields 13.1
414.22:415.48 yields 12.6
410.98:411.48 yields 13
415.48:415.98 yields 12.6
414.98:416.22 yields 12.5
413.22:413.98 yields 13.3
